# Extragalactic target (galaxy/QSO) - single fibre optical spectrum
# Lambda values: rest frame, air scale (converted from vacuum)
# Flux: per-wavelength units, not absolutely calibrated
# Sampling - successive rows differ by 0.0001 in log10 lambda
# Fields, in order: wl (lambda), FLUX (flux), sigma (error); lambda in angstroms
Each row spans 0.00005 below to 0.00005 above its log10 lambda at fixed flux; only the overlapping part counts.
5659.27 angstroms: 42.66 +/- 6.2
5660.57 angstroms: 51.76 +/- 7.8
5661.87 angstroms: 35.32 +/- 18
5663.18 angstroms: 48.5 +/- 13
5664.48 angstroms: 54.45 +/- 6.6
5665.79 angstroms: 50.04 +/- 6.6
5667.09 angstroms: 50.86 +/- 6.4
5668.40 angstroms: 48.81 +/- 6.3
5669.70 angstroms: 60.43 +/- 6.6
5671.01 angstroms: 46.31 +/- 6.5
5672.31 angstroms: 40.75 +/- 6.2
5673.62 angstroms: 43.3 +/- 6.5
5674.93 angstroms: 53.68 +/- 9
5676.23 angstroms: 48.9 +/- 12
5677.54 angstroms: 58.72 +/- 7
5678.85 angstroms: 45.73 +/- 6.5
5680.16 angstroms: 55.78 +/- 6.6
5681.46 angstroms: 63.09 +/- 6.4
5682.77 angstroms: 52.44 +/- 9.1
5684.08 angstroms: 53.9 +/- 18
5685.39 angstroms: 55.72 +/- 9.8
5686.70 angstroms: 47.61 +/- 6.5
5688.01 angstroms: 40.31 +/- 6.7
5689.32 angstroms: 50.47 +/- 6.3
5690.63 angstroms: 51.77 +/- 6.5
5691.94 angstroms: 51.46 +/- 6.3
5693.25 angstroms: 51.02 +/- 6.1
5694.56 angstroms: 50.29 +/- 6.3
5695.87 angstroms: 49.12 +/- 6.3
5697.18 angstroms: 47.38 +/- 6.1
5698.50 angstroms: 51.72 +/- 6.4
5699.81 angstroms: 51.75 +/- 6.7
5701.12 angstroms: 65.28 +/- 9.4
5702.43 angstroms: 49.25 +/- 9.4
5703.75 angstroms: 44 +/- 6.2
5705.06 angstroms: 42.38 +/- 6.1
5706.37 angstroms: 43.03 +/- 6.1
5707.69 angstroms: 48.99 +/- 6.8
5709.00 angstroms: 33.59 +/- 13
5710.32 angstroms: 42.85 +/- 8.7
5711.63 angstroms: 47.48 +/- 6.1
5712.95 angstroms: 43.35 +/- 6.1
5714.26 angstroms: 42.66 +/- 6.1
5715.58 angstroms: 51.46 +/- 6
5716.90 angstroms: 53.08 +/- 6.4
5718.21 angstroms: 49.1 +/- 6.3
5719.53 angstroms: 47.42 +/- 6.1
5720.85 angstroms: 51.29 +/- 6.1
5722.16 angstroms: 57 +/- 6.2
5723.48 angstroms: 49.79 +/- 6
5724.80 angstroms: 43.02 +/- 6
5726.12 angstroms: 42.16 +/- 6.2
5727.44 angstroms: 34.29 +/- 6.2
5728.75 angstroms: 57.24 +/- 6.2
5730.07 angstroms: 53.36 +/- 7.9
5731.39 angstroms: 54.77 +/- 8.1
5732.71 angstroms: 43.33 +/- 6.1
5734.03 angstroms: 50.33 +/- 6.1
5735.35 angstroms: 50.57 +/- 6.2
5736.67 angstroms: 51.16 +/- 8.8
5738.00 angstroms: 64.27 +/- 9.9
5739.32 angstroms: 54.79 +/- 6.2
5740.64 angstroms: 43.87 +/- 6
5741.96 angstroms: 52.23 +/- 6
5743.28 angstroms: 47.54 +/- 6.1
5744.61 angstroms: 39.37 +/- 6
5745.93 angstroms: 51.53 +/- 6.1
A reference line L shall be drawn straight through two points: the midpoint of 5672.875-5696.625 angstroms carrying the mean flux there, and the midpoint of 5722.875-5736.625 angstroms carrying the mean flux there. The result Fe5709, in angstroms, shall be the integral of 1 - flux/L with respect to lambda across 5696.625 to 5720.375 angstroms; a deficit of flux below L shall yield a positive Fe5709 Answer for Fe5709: 0.98 angstroms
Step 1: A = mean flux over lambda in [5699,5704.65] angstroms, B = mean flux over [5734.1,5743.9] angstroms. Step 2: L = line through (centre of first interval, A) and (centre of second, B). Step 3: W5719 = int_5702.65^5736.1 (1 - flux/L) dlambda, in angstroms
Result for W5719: 3.2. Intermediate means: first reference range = 52.1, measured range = 47.1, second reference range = 52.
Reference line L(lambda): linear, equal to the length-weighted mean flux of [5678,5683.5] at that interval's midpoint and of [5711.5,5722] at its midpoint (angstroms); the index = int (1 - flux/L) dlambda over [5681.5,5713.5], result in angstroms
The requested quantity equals 1.83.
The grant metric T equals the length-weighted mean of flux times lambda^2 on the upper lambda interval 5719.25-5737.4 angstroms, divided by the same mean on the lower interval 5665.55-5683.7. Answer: 0.97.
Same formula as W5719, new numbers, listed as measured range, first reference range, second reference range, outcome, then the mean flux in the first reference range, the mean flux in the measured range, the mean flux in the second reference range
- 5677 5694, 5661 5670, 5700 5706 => -0.8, 49.4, 52.1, 50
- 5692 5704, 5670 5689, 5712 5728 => -0.6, 50.6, 51.3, 47.1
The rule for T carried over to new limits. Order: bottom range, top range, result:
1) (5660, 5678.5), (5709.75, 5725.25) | 1.00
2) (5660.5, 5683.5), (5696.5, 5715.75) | 0.94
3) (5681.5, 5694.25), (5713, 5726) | 0.97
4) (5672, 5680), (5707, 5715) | 0.89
